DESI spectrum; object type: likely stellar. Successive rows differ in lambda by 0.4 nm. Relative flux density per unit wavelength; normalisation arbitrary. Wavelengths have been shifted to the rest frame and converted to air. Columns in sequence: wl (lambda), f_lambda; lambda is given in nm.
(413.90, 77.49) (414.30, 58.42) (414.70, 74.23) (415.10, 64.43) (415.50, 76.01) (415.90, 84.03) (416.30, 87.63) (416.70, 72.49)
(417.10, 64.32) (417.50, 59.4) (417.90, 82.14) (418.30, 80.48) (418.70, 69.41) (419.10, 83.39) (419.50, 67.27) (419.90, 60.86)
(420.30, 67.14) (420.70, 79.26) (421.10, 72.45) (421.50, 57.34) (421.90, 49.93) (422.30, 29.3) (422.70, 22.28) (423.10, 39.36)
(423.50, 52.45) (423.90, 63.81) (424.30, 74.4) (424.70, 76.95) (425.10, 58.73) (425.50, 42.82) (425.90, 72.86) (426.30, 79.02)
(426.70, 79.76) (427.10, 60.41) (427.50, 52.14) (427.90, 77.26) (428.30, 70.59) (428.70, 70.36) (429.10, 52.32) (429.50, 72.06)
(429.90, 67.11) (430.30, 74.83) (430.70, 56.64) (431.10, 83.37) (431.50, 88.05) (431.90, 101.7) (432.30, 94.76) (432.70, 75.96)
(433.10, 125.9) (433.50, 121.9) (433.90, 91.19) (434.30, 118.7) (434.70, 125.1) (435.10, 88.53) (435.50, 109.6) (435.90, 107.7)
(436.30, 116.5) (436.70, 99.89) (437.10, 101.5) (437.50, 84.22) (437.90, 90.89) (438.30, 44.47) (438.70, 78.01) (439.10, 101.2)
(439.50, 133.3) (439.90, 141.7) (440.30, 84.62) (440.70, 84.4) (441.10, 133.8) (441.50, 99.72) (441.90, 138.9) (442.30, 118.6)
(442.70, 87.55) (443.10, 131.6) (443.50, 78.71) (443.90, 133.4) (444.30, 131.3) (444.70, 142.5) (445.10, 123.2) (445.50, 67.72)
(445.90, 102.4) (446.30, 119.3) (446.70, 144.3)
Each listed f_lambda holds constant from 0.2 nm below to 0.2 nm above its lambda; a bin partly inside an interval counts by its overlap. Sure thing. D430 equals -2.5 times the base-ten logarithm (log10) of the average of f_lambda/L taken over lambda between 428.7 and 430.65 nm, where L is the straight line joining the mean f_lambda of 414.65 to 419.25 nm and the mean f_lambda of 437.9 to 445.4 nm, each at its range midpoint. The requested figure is 0.364 mag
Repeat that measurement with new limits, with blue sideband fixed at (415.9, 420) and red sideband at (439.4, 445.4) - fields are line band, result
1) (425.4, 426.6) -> 0.28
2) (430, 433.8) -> 0.09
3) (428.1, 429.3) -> 0.39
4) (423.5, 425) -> 0.23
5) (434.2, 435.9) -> -0.06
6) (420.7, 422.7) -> 0.47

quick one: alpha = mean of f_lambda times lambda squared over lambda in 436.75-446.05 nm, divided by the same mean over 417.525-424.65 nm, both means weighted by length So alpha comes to 1.88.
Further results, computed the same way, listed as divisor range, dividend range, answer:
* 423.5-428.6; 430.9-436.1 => 1.59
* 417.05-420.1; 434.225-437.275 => 1.64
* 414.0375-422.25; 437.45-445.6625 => 1.71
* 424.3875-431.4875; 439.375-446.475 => 1.79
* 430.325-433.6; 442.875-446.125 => 1.31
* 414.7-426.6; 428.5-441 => 1.53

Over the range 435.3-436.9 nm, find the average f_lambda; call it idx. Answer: 108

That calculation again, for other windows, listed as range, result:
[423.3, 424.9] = 66.9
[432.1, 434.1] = 102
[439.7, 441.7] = 109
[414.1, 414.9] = 66.3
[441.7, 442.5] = 129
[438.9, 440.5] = 115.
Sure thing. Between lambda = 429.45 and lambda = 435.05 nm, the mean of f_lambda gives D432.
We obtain 93.1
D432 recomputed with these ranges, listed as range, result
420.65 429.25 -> 60.4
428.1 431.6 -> 70.1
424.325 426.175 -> 64.6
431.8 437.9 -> 104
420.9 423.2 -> 45.4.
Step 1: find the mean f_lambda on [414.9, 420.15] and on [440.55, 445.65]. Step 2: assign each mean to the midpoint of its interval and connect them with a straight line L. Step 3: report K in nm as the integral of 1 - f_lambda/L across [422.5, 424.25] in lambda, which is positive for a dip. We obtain 0.76 nm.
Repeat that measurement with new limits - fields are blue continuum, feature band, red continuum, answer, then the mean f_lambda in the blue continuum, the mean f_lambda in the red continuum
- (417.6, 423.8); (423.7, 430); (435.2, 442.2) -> 0.68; 60.9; 103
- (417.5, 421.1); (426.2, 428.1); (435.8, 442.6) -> 0.35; 72.9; 103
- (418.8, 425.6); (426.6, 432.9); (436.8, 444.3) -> 0.36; 59.1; 104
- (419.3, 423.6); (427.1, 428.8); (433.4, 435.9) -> 0.31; 54.4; 109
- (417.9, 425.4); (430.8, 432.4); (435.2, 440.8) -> -0.10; 61.7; 98.5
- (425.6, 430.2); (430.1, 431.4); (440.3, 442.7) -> 0.07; 68.1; 110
